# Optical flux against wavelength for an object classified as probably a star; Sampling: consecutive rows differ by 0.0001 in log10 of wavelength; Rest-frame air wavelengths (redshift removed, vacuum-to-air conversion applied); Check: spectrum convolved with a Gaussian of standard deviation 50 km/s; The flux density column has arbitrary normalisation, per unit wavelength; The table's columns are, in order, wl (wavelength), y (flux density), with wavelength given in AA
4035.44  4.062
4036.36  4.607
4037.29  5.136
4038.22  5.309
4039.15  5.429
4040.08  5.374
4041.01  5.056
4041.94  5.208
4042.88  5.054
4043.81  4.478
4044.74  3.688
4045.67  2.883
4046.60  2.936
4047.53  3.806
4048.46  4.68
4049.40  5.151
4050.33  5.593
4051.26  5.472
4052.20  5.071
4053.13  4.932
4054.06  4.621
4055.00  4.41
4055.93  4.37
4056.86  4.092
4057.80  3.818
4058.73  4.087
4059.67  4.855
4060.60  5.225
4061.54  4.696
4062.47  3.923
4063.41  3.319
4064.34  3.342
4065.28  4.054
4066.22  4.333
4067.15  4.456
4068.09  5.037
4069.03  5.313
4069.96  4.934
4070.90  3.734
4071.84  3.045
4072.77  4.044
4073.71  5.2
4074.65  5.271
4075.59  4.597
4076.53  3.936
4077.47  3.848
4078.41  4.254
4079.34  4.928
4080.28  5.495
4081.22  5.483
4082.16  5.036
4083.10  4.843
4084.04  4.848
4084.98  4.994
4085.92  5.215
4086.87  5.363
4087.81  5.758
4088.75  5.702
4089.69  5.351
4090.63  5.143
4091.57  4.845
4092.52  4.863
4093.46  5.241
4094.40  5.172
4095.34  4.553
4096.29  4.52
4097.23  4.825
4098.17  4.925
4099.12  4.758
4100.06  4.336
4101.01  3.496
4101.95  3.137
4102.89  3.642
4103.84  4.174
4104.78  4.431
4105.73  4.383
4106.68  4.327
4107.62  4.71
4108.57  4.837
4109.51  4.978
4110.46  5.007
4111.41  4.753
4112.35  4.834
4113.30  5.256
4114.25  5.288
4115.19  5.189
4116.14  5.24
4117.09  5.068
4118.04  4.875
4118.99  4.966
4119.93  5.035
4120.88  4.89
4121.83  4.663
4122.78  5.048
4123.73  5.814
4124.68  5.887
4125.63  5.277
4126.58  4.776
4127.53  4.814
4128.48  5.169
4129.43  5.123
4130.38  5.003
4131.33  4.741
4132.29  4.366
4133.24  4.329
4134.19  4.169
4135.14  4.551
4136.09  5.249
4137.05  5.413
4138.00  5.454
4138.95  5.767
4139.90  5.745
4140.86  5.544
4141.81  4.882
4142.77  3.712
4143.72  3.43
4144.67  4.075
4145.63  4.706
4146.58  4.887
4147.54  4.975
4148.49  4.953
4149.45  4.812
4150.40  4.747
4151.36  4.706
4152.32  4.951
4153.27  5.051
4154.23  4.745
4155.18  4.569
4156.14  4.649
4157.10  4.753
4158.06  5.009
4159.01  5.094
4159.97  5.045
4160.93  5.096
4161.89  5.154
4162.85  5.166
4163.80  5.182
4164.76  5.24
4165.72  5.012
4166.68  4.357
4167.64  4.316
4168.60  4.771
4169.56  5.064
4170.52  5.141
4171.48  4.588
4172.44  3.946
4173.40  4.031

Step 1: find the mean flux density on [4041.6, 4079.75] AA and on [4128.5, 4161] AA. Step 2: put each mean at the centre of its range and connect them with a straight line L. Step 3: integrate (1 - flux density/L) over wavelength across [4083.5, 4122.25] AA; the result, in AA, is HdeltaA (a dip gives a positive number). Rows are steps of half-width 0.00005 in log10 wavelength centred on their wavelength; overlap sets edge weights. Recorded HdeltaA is -1.69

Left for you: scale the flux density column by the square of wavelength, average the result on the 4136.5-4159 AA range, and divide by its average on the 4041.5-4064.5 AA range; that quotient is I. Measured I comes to 1.2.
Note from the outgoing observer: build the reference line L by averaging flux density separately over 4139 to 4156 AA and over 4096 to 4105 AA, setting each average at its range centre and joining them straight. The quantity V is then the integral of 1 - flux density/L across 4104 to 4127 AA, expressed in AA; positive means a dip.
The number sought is -3.0 AA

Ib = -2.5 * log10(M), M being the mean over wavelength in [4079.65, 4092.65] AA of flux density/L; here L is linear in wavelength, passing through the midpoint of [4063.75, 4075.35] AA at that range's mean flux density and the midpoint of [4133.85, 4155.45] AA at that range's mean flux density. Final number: -0.16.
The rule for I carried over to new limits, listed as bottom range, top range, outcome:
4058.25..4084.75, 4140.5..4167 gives 1.11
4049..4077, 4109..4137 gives 1.14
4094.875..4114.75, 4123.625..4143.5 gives 1.12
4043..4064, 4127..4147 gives 1.15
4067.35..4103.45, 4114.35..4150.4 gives 1.07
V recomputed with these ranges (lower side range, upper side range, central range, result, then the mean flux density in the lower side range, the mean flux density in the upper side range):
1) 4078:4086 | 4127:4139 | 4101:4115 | 1.2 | 5.01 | 4.9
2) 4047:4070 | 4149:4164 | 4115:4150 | -0.8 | 4.53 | 4.92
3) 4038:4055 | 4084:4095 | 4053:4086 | 3.1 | 4.69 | 5.21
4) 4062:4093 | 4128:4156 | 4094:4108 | 1.1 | 4.68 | 4.82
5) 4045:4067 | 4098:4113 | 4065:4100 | -3.4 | 4.33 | 4.42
